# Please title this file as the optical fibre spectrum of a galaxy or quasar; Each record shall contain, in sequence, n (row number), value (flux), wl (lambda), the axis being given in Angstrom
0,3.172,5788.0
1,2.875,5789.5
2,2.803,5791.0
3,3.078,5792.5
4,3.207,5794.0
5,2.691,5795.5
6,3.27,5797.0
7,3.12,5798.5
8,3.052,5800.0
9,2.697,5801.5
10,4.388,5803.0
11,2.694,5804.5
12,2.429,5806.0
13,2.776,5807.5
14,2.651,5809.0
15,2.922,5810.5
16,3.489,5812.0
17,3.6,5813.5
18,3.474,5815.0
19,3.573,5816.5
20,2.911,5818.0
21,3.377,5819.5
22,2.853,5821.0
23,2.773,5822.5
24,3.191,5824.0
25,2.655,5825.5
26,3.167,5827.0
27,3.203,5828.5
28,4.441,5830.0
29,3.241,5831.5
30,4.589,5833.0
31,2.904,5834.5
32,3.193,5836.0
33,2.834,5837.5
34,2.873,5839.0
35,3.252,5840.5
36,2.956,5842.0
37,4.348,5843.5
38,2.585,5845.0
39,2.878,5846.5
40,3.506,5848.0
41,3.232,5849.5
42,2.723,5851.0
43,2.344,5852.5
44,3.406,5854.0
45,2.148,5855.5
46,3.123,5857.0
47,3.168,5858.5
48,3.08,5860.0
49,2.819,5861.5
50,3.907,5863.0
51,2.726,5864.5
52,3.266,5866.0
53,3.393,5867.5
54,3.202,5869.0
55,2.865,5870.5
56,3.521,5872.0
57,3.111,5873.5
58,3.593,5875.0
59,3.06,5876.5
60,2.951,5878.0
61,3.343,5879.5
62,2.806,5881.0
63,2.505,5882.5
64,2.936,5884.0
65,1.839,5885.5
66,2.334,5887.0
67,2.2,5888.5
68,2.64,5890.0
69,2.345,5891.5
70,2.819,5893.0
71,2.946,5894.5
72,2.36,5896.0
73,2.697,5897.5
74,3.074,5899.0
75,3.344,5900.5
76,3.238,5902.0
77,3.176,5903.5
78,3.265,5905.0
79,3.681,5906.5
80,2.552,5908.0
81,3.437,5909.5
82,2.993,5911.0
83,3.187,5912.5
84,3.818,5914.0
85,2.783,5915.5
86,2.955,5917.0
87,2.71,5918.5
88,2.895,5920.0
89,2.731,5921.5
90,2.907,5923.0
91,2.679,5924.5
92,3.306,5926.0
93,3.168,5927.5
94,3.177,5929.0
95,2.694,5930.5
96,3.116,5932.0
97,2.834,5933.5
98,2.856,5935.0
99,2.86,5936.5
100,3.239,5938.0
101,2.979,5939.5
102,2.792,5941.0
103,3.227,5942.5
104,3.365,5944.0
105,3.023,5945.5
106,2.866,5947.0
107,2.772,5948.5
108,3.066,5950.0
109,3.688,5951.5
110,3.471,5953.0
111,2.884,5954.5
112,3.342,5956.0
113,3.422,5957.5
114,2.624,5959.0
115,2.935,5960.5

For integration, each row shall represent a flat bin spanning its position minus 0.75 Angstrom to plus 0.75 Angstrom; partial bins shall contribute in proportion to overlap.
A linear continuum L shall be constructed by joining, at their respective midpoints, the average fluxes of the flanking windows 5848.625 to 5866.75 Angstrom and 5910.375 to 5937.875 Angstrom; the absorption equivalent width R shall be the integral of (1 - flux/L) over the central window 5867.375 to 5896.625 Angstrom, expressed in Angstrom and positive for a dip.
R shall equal 1.6 Angstrom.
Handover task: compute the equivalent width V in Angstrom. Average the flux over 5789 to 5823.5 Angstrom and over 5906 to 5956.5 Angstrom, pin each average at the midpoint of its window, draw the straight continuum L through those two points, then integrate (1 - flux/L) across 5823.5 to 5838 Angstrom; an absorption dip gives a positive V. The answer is -1.3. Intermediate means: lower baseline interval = 3.08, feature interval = 3.35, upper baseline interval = 3.06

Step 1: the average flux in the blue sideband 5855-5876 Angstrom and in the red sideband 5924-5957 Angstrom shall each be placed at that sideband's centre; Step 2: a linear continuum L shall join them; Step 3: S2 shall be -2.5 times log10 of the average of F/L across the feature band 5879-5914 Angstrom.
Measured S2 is 0.087 mag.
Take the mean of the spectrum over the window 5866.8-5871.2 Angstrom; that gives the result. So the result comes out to 3.15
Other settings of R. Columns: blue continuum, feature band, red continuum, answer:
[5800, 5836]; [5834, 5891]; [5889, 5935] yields 2.1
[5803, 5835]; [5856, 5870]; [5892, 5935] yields -0.2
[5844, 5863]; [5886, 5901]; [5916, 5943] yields 1.6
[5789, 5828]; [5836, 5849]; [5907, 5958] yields -0.4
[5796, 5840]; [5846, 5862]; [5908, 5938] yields 0.9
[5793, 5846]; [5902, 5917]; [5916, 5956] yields -0.7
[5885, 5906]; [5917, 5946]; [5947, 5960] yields 0.2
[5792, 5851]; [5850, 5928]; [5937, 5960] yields 4.4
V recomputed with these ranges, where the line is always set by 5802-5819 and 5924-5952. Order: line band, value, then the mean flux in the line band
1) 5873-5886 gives 0.7 Angstrom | 2.92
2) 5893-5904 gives 0.4 Angstrom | 2.96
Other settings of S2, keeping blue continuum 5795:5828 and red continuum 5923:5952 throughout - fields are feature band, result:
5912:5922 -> 0.01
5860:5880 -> -0.05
